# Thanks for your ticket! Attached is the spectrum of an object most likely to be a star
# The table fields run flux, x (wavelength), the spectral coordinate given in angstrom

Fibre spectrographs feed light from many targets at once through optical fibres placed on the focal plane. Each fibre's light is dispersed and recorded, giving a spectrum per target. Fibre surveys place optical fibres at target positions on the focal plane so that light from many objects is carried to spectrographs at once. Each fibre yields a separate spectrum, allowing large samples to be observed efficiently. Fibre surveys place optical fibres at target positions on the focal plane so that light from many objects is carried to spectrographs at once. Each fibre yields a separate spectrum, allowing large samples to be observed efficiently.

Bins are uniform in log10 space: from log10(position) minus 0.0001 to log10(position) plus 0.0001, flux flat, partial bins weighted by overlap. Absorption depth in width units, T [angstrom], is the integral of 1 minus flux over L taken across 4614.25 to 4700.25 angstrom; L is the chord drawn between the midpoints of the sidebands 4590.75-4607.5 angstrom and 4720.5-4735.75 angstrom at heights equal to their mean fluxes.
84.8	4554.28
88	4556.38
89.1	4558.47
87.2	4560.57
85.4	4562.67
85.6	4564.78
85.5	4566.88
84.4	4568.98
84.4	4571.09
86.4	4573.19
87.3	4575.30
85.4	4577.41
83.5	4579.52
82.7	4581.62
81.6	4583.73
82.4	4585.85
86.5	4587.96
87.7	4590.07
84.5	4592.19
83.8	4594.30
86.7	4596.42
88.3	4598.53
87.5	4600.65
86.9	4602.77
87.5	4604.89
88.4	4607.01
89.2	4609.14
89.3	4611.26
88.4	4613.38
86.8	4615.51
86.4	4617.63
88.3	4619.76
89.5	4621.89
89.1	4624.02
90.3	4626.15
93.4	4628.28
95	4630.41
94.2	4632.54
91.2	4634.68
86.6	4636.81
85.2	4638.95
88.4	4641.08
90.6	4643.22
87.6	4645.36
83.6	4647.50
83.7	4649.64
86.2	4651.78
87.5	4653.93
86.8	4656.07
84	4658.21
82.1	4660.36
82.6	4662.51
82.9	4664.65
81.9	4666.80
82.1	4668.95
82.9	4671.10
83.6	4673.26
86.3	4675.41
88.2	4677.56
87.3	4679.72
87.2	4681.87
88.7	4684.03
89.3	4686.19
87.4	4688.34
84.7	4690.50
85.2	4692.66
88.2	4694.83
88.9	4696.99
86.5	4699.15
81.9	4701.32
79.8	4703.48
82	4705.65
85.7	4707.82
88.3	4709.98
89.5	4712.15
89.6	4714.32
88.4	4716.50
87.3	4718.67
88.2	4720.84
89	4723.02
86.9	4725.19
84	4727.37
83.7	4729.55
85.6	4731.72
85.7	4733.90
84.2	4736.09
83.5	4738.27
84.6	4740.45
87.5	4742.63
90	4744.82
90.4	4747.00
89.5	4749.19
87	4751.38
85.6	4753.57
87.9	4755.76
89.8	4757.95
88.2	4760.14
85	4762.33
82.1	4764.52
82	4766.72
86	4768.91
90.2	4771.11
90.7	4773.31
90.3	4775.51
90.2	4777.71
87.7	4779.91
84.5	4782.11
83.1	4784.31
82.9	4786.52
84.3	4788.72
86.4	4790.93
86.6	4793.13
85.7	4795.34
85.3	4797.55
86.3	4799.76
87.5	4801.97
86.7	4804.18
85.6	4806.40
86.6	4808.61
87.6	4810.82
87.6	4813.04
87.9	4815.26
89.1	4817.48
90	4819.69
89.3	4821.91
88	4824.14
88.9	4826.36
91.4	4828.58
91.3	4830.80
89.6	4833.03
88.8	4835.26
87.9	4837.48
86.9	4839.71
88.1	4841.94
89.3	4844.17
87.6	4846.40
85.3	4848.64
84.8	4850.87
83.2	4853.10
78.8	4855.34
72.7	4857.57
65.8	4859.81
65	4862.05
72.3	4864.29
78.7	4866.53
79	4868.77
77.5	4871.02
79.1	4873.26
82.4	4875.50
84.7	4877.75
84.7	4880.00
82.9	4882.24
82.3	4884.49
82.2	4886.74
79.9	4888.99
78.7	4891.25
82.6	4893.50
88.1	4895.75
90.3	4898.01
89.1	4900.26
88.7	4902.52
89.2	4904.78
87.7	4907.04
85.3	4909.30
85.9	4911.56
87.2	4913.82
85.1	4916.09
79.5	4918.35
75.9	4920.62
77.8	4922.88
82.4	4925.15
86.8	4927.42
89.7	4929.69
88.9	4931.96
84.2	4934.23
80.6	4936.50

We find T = -0.7 angstrom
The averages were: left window 86.7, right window 85.9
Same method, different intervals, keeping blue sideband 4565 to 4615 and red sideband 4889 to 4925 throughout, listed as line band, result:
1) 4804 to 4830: -1.03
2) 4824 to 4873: 1.28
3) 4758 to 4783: -0.58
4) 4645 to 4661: 0.10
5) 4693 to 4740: -0.32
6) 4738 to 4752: -0.41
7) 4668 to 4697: -0.26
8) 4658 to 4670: 0.44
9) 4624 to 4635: -0.86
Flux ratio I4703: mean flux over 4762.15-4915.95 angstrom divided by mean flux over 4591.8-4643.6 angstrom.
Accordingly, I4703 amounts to 0.96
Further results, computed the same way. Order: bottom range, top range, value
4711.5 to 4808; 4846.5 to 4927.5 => 0.94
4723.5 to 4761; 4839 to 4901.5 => 0.94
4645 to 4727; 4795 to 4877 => 0.98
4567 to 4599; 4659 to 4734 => 1.01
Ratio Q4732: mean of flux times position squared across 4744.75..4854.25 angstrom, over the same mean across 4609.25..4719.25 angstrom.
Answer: 1.1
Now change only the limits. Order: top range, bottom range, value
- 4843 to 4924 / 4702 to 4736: 1.02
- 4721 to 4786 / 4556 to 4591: 1.10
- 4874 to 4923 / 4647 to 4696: 1.08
